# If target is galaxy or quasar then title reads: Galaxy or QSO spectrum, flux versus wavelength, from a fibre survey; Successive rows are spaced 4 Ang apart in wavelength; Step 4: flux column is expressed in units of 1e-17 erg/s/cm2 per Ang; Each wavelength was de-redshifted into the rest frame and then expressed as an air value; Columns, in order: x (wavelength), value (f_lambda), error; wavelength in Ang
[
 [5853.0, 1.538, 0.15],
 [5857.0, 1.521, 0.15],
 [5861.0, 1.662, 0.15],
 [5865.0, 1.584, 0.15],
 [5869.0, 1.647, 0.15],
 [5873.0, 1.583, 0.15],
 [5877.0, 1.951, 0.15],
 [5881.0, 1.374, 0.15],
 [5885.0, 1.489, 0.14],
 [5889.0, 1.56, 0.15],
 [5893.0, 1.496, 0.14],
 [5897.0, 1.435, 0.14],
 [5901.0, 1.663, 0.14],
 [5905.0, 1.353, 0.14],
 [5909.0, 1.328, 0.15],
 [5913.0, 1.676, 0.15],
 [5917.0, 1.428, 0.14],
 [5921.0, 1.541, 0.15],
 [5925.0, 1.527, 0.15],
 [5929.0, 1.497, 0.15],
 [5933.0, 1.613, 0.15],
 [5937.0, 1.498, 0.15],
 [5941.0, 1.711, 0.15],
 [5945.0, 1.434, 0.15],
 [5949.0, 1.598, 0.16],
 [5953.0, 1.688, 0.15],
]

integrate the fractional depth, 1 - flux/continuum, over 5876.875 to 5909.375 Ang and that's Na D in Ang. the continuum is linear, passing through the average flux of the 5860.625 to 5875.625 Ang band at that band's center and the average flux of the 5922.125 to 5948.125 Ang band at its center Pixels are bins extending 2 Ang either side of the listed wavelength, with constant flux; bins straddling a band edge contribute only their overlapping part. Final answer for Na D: 1.99 Ang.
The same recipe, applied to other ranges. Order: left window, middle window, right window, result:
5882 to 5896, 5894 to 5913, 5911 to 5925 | 0.6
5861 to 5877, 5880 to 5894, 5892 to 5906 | 0.6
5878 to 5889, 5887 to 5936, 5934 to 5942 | 1.2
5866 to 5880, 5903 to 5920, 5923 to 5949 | 1.6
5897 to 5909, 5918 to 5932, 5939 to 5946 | 0.1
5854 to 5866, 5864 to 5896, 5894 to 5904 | -0.5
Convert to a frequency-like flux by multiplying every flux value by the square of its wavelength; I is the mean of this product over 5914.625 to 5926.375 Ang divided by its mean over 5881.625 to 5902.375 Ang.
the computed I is 1.0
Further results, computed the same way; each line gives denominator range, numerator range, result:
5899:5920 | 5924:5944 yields 1.06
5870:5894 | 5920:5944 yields 1.00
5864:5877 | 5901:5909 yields 0.87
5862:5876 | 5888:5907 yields 0.93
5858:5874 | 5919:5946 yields 0.98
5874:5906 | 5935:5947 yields 1.02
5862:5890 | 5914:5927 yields 0.96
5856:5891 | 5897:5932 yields 0.95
